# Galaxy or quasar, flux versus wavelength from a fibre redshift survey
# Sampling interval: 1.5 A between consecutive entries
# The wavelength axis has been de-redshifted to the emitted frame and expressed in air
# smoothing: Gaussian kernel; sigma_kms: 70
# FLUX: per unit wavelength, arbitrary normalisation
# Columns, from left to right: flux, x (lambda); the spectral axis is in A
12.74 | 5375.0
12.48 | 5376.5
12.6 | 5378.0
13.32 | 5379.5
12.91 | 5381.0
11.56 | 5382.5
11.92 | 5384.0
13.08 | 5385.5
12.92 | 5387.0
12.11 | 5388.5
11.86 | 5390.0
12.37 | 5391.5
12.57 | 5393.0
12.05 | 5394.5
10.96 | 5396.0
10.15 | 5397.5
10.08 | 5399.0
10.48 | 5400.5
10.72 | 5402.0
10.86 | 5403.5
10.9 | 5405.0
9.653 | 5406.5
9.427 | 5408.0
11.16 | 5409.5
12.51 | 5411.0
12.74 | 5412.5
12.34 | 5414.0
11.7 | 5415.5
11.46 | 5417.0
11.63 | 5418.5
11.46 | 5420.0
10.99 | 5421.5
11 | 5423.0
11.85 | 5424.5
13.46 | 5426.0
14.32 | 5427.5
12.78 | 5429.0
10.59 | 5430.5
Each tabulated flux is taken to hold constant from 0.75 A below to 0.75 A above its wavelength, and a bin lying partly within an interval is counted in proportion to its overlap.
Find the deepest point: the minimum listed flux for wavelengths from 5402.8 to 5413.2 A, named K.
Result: 9.427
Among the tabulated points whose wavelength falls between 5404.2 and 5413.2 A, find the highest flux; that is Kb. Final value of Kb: 12.74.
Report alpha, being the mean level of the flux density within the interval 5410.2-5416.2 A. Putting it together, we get 12.3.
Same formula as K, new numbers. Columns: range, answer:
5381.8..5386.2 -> 11.56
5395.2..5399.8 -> 10.08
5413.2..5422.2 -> 10.99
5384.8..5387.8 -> 12.92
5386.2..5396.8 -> 10.96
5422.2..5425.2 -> 11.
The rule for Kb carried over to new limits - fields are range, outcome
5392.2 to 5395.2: 12.57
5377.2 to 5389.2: 13.32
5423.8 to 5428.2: 14.32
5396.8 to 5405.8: 10.9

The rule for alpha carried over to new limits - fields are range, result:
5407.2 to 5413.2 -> 11.4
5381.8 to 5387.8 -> 12.4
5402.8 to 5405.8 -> 10.9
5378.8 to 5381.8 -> 13.1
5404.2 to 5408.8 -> 10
